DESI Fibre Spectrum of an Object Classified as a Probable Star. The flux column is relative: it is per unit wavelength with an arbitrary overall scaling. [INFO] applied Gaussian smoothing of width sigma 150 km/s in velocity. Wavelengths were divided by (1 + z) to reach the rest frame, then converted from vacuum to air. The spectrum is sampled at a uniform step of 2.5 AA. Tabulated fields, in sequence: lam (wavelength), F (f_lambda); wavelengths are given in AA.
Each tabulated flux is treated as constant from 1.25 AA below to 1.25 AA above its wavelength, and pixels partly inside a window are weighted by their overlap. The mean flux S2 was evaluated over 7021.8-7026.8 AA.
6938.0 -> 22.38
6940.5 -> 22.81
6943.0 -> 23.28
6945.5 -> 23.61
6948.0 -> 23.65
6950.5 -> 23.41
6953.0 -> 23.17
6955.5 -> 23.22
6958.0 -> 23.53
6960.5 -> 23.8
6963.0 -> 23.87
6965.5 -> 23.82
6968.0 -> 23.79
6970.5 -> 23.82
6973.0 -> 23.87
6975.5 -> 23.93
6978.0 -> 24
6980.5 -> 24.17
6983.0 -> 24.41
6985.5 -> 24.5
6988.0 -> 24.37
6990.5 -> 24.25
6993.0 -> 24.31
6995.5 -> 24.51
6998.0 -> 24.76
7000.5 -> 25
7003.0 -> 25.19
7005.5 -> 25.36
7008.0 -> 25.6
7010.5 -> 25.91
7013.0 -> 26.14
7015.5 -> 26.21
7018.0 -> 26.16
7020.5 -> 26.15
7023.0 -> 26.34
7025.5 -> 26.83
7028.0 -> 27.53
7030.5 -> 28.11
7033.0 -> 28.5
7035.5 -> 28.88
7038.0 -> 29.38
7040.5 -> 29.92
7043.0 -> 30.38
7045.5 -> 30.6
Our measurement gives 26.6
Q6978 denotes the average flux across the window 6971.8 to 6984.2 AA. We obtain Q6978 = 24.1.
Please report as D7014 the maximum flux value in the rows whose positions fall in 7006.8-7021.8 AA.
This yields 26.21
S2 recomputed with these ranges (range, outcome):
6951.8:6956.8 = 23.2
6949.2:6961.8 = 23.4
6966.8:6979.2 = 23.9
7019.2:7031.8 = 27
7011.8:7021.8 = 26.2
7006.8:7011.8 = 25.8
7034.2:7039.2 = 29.1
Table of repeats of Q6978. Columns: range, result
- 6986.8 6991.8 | 24.3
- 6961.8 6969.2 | 23.8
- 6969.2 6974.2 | 23.8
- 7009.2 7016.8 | 26.1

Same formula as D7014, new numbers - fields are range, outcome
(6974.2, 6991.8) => 24.5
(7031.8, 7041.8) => 29.92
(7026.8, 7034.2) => 28.5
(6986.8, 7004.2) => 25.19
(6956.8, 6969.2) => 23.87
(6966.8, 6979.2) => 24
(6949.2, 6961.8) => 23.8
